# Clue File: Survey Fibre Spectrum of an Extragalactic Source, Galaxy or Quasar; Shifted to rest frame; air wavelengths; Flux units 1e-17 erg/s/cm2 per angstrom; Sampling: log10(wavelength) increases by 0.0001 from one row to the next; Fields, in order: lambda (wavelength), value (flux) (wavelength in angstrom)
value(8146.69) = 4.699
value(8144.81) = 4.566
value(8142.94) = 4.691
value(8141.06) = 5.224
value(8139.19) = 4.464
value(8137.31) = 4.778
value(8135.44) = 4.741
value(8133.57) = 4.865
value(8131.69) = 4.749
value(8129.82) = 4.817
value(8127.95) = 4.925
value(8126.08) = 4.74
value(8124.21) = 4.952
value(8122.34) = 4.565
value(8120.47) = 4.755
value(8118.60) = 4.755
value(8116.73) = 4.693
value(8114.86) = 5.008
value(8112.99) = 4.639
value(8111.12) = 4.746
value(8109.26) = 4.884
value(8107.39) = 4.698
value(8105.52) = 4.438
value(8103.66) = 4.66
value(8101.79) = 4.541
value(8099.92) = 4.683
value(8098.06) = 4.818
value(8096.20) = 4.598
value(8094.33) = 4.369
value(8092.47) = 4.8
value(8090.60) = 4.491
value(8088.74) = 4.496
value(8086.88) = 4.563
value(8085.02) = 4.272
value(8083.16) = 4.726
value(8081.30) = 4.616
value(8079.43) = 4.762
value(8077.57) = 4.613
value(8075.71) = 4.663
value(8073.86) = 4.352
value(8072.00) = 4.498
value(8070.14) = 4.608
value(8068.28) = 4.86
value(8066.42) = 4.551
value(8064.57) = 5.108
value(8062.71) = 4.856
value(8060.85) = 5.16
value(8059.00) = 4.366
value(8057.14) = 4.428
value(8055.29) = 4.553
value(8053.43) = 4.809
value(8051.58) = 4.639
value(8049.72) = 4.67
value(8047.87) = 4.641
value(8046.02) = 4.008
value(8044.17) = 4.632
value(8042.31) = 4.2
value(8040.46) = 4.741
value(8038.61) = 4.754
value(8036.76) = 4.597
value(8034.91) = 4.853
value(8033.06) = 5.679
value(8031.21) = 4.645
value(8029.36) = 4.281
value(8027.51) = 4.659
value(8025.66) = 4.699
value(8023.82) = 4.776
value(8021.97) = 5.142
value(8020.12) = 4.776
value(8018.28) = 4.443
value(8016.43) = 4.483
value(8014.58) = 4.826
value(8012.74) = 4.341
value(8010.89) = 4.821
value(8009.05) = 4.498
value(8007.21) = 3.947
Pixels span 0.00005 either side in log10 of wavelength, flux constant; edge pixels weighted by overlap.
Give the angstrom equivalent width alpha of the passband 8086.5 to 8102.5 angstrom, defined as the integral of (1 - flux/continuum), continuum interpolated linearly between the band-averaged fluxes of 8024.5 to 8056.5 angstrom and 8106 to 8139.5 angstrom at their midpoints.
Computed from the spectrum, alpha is 0.4 angstrom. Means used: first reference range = 4.65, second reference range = 4.77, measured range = 4.6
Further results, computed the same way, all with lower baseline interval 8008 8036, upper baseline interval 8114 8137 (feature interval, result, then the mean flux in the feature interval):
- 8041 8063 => 0.8 angstrom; 4.57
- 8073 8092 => 0.8 angstrom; 4.56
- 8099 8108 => 0.3 angstrom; 4.6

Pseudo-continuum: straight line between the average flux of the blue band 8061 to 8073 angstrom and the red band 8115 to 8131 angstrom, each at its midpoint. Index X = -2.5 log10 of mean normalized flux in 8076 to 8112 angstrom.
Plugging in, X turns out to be 0.036 mag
